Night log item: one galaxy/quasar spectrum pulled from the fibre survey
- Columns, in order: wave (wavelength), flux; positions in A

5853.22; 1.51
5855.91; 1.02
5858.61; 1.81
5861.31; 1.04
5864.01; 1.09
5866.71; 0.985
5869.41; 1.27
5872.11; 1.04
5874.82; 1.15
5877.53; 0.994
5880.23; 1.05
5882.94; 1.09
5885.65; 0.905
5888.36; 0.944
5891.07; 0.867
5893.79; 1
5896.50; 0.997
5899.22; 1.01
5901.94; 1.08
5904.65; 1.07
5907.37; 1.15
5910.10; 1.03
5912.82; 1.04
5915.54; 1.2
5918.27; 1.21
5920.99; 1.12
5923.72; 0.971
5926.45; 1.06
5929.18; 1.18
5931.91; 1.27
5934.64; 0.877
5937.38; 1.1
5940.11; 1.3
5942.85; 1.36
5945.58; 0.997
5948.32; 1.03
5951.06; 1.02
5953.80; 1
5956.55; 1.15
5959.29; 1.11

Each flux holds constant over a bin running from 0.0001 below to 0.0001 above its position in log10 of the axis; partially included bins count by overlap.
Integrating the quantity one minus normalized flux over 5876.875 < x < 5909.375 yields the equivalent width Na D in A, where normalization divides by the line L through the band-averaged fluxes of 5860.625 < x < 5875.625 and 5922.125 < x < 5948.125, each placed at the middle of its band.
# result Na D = 2.7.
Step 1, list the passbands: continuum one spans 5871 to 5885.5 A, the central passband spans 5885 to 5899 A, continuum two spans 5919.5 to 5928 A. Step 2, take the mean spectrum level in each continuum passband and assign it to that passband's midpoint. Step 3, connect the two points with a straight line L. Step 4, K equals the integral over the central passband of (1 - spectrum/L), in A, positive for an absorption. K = 1.4 A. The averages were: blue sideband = 1.05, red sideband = 1.06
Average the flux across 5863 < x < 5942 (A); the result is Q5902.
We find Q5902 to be 1.07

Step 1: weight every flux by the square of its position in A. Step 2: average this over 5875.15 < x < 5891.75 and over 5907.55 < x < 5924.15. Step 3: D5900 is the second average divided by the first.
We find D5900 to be 1.13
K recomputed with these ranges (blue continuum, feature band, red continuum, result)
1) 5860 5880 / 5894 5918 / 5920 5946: 0.71 A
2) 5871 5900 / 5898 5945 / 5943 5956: -3.91 A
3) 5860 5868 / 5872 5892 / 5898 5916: 0.93 A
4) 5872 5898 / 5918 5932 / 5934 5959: -0.68 A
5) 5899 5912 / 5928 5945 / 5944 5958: -1.92 A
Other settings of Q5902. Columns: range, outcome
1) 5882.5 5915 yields 1.02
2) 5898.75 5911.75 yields 1.07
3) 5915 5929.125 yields 1.11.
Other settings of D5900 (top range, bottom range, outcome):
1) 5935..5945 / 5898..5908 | 1.13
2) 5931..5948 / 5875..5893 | 1.18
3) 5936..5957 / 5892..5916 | 1.07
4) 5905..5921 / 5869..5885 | 1.05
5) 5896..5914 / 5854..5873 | 0.90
